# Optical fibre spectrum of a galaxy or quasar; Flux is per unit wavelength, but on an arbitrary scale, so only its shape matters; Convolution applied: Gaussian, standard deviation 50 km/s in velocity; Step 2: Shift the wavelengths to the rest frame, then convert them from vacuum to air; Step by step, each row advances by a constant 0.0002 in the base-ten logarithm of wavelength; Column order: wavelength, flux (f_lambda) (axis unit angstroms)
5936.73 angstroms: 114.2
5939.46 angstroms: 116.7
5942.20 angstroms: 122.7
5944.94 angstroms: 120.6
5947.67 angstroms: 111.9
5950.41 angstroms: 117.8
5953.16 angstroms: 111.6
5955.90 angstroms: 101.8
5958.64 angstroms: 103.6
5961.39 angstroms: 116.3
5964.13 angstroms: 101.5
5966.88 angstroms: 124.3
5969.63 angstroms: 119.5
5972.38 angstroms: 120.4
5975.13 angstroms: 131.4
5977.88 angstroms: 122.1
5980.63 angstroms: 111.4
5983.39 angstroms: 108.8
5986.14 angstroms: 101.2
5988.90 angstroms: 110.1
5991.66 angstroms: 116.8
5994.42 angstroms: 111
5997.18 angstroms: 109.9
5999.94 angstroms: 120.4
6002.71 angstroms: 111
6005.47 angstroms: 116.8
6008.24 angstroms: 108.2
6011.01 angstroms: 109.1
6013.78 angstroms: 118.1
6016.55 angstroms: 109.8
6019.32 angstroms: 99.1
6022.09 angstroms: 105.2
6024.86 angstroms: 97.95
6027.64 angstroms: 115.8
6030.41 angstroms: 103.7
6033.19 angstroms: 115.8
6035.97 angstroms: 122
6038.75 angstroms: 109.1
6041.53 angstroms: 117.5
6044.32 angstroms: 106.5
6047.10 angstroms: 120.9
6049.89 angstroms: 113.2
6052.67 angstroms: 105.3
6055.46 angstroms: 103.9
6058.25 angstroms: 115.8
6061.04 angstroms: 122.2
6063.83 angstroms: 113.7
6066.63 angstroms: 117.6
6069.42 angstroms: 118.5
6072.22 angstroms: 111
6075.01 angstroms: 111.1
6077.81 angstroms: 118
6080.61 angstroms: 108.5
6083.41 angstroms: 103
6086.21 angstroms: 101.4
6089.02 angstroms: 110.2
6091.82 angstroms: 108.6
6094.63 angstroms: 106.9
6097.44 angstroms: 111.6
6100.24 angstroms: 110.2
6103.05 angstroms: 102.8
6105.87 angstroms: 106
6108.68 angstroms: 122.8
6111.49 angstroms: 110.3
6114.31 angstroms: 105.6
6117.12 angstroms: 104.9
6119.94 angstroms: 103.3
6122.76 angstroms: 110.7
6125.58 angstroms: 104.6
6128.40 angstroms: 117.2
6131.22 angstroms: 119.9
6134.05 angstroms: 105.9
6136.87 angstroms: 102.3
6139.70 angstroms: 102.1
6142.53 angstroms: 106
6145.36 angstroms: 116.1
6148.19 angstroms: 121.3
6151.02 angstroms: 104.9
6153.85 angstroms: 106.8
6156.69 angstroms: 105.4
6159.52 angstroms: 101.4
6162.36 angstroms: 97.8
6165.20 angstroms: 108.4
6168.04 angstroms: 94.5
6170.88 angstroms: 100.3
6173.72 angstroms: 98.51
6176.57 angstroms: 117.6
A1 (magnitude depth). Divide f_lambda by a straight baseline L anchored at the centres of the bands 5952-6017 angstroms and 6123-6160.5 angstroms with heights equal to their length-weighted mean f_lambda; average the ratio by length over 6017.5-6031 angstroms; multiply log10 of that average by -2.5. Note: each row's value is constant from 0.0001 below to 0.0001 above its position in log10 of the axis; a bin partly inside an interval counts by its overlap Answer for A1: 0.075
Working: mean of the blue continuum 113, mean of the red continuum 109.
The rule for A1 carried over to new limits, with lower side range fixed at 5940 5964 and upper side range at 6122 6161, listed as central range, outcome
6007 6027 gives 0.04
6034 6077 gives -0.03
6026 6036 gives -0.02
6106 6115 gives -0.03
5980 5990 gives 0.05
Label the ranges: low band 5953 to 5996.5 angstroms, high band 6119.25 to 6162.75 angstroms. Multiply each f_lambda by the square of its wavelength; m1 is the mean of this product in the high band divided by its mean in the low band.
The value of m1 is 1.01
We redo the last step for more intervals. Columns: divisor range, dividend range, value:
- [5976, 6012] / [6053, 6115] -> 1.02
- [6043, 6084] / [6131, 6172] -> 0.97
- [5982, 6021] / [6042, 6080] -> 1.05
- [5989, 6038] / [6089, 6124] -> 1.01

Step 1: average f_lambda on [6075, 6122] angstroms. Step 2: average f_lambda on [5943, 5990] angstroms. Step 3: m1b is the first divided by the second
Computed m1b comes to 0.95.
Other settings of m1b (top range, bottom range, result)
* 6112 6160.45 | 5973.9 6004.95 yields 0.95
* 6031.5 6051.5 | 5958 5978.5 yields 0.97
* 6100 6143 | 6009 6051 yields 0.98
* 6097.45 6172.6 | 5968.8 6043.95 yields 0.95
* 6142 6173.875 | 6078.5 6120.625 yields 0.98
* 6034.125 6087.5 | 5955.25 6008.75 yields 0.99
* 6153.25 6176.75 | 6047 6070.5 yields 0.90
